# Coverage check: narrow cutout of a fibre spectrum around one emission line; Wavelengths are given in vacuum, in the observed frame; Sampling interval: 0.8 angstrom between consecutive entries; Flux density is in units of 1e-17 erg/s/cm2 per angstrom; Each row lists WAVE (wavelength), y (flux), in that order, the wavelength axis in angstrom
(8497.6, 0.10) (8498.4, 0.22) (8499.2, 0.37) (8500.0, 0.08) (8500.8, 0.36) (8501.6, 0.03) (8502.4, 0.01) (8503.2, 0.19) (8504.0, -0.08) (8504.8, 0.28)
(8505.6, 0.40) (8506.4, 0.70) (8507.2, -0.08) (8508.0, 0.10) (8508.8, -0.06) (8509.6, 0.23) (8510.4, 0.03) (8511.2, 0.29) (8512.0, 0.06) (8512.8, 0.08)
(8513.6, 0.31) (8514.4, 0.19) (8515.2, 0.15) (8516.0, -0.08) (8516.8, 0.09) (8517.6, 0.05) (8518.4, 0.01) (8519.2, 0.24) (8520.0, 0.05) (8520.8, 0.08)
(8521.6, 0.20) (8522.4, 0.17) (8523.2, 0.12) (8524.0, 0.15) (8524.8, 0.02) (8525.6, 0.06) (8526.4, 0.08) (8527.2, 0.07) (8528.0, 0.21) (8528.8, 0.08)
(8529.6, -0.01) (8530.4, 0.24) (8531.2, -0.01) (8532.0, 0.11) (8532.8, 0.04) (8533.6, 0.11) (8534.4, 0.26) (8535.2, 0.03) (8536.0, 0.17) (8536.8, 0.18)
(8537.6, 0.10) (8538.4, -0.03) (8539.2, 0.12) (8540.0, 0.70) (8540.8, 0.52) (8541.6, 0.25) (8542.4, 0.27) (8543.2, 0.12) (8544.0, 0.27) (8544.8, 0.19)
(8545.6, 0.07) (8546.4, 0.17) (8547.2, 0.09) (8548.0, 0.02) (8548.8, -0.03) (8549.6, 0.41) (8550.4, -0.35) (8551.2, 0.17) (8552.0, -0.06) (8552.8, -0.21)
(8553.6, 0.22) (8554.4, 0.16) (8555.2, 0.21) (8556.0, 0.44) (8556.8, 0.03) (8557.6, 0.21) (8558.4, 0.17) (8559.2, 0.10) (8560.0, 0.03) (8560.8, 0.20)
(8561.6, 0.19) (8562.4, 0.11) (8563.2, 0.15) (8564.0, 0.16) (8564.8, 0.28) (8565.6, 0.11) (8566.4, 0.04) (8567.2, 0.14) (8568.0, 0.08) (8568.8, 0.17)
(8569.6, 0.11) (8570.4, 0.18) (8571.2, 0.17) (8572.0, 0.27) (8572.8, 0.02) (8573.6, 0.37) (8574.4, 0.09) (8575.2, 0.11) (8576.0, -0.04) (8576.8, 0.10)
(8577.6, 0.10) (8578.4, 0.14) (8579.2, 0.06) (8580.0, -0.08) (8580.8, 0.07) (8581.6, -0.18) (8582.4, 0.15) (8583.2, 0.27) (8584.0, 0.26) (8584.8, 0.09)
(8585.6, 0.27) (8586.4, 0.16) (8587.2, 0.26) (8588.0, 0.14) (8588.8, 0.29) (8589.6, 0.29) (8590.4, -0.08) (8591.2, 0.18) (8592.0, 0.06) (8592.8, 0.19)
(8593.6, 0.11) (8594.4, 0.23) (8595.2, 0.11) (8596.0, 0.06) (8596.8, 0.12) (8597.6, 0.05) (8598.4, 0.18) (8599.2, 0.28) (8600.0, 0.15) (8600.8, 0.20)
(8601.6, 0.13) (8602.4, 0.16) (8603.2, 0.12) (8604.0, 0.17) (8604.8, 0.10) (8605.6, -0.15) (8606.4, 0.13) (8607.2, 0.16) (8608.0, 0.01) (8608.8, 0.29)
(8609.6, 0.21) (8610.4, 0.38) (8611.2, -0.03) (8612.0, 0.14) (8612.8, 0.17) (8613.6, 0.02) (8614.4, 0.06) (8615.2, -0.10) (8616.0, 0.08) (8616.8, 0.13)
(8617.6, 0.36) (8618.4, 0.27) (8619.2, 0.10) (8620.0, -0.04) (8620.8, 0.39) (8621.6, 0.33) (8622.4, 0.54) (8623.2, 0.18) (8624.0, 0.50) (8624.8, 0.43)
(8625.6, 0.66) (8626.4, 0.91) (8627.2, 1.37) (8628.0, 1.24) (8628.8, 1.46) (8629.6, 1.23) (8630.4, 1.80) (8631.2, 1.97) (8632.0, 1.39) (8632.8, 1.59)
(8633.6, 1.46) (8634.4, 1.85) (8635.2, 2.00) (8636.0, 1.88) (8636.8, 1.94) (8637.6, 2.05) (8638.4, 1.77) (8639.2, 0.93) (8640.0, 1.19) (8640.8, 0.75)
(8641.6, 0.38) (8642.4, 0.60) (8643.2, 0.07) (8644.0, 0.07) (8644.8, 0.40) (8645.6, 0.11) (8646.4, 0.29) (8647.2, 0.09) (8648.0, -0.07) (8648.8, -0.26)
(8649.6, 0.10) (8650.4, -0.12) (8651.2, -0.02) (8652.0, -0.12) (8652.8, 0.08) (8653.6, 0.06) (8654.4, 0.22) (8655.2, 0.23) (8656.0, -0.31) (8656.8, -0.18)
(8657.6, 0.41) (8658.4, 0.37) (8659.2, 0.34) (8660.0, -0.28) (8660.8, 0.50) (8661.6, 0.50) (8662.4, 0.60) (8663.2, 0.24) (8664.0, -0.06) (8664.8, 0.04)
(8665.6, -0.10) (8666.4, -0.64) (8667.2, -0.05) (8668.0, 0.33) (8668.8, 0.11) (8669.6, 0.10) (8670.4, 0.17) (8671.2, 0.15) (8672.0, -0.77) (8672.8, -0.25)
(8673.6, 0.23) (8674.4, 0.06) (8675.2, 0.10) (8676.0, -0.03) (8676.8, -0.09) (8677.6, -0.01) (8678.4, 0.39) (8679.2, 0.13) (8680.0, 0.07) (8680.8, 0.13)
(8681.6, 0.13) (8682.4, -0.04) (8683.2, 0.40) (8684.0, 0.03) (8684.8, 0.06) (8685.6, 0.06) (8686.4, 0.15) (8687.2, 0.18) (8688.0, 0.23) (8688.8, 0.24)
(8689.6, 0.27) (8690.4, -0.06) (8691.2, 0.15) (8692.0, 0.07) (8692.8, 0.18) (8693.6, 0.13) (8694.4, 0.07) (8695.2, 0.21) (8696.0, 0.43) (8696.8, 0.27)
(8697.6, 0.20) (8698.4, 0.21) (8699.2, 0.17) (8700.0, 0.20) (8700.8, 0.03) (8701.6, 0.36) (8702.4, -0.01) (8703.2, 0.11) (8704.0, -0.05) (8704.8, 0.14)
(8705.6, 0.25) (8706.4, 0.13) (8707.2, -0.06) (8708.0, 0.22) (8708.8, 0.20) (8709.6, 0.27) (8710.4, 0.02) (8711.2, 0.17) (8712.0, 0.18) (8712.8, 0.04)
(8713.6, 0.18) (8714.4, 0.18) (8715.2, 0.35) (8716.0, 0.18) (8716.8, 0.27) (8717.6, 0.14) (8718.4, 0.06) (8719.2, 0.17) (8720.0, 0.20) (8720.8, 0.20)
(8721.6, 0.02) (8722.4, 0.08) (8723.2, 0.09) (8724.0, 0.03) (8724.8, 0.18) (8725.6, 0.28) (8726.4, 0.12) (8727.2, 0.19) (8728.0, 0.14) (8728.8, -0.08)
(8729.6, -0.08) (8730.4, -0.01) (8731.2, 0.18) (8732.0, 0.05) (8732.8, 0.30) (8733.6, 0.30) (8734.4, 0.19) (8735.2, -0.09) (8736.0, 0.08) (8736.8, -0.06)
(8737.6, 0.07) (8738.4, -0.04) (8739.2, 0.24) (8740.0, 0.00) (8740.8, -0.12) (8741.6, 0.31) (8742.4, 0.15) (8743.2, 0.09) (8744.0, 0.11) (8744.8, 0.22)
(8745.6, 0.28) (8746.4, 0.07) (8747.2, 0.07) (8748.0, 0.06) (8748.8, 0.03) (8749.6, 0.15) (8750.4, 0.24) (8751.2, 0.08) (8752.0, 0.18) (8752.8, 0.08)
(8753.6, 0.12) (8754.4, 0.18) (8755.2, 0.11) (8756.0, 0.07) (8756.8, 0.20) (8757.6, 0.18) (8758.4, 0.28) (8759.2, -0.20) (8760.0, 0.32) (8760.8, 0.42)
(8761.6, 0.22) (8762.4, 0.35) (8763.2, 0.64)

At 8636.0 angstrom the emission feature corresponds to [O II]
